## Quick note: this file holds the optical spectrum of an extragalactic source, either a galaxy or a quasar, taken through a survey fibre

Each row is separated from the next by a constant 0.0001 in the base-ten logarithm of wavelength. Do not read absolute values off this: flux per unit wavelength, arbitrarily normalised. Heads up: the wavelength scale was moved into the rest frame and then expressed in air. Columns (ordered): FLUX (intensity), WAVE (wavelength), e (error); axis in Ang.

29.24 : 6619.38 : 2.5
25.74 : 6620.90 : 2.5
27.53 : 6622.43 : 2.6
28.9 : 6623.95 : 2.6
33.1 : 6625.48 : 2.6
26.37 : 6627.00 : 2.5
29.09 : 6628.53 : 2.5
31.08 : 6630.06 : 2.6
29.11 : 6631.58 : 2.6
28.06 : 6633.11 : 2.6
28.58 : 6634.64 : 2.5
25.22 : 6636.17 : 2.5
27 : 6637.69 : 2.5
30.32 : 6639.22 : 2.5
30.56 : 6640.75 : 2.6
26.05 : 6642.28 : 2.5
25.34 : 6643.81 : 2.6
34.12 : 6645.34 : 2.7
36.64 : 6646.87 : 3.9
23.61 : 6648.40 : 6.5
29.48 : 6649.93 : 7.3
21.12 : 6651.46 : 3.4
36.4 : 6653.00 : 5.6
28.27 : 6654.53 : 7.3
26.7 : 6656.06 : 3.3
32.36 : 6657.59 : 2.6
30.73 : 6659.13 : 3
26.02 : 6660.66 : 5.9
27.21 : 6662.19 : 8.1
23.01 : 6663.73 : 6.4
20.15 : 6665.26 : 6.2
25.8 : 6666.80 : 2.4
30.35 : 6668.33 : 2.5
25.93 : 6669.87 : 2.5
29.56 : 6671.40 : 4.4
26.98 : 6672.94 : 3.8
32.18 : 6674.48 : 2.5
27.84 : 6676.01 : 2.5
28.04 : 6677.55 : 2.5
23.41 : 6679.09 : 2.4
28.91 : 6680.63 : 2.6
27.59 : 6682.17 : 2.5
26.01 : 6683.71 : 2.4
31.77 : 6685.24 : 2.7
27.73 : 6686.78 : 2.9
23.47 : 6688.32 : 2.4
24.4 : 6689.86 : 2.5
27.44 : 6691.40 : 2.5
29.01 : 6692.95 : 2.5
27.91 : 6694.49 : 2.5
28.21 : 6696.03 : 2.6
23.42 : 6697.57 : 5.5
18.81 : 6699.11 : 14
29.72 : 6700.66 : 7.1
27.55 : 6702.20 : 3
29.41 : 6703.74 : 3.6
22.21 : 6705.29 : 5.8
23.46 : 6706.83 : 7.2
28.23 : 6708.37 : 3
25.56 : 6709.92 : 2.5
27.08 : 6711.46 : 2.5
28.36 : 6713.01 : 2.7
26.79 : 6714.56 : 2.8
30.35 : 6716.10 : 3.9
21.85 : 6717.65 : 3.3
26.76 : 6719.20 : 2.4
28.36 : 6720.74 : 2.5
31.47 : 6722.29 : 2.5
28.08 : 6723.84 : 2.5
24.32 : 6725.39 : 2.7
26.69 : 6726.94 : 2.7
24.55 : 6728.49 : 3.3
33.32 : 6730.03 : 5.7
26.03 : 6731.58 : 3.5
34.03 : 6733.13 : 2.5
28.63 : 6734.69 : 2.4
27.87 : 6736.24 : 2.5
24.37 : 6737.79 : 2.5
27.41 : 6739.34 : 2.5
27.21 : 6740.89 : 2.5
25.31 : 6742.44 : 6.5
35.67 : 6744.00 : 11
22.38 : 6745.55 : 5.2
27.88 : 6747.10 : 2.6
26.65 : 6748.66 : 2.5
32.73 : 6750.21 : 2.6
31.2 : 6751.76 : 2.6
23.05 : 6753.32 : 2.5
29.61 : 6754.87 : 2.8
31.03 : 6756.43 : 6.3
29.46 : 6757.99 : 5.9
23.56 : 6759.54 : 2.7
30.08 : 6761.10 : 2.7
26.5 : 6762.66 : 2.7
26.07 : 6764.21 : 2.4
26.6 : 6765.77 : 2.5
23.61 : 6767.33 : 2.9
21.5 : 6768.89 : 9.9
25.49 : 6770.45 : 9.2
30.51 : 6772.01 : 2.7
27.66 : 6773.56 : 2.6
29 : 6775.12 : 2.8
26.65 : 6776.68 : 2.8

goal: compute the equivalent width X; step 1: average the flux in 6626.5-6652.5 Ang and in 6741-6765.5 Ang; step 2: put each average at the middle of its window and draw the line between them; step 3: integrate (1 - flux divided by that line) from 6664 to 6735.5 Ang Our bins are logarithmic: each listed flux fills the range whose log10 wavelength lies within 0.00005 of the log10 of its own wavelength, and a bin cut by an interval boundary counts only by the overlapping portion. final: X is 2.8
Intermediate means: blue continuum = 28.4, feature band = 27.1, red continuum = 28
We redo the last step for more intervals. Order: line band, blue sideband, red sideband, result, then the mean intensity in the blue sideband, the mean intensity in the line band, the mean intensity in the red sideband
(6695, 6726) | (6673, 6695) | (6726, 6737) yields 1.8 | 27.5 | 26.5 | 28.7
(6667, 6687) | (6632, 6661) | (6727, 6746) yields 0.3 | 28.8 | 28.1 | 28.1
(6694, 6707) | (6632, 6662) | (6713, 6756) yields 1.2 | 28.7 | 25.7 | 27.9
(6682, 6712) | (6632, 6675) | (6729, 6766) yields 1.8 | 28.1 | 26.4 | 28.2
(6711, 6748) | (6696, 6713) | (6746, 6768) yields -1.4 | 25.8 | 27.7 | 27.7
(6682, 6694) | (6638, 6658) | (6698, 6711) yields -0.2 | 29.2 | 27.2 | 25.6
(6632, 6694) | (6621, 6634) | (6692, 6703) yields -0.4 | 29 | 27.8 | 26.4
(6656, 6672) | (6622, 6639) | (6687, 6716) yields 0.3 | 28.6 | 27.1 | 26.3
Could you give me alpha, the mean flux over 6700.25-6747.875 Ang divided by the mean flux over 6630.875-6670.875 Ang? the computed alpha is 1.0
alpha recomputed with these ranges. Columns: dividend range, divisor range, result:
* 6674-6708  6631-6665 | 0.94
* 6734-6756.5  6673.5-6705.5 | 1.04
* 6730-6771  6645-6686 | 0.98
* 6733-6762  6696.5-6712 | 1.10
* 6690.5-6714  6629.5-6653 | 0.92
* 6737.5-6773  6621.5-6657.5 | 0.95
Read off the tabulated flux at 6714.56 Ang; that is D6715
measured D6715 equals 26.79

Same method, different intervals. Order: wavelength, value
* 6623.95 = 28.9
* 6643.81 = 25.34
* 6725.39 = 24.32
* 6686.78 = 27.73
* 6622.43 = 27.53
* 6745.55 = 22.38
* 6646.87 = 36.64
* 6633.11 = 28.06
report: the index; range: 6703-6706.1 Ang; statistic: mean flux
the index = 25.7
